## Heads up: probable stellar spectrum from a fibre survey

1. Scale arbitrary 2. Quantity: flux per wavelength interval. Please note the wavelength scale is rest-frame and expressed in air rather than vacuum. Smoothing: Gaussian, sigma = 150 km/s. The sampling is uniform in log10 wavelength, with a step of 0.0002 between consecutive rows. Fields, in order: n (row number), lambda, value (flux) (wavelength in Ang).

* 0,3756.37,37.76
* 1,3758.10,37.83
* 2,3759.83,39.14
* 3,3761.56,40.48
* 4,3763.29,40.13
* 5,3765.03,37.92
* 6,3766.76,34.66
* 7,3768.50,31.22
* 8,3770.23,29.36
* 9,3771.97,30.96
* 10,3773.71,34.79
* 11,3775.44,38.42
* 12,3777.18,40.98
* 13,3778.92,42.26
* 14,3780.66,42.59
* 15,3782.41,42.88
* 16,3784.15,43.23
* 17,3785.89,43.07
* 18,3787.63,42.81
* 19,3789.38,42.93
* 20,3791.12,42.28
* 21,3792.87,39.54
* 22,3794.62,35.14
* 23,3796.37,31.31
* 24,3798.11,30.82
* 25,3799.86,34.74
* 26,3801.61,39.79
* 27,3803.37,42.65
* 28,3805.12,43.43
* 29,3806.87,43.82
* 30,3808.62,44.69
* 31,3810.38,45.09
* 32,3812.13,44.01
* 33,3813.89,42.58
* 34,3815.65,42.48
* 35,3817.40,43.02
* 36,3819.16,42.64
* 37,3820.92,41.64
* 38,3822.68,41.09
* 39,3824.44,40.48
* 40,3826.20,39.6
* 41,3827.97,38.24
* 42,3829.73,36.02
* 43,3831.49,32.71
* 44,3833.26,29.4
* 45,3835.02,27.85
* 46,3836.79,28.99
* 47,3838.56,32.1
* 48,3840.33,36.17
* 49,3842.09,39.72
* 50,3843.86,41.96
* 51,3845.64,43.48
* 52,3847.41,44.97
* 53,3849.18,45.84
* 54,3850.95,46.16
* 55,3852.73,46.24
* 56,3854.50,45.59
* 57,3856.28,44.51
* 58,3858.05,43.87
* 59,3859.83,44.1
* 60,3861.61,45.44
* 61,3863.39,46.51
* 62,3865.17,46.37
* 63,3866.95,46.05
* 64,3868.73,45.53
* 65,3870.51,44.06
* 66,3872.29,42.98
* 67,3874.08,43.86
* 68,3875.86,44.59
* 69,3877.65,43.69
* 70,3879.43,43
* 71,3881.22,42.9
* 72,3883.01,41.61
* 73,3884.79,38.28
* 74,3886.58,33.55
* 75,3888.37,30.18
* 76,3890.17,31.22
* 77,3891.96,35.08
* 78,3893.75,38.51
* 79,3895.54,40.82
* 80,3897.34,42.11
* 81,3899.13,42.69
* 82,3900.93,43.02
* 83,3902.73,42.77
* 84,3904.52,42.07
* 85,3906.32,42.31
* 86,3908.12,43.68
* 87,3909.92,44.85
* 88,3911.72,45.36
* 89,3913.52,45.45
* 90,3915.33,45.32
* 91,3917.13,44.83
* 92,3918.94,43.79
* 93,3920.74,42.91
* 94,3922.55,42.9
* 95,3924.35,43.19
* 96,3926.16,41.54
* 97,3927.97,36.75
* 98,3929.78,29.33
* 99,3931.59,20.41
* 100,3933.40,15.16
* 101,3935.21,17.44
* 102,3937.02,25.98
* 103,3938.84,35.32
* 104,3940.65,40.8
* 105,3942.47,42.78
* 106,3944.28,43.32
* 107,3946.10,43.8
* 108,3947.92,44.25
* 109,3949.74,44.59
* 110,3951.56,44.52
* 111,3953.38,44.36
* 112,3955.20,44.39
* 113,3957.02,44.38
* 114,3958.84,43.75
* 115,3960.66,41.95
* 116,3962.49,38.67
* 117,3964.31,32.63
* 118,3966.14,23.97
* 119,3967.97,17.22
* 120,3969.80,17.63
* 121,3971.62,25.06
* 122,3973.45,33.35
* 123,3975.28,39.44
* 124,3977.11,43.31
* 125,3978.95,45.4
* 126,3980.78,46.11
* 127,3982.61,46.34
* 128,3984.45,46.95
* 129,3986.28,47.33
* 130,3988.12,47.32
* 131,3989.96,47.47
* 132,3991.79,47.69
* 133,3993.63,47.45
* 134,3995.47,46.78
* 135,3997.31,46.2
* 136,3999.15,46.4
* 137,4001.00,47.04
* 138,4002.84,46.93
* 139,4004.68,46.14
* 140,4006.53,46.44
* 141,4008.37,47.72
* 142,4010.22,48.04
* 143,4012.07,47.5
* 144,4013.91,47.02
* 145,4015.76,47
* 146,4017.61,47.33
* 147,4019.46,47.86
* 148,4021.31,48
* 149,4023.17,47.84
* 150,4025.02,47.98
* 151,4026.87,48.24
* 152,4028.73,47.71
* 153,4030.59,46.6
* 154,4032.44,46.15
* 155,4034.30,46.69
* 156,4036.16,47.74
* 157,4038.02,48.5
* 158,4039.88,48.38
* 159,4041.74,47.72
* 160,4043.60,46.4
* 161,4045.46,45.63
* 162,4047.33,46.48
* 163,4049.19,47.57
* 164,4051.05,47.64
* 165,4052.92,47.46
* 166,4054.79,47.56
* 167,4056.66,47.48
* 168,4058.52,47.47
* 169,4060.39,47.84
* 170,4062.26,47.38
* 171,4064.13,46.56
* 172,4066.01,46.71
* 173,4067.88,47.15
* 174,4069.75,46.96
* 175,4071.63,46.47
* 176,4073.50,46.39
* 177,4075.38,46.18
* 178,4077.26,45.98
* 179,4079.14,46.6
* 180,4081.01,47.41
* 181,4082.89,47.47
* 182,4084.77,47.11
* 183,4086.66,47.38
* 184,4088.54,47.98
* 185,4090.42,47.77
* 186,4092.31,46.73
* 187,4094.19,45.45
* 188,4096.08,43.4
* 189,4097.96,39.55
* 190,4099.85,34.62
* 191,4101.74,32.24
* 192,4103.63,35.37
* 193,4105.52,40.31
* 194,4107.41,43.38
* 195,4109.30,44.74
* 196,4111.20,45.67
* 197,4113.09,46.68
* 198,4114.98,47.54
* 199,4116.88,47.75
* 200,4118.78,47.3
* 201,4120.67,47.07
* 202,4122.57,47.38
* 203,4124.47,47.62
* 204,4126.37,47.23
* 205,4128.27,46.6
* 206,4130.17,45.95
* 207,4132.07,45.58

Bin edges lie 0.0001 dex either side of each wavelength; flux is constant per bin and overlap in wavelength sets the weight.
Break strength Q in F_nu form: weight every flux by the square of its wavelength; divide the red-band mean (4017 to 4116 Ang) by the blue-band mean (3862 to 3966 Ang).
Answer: 1.2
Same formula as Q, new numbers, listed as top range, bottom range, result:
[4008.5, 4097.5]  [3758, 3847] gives 1.38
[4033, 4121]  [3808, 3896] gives 1.26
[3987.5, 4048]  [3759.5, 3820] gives 1.34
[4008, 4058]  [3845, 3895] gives 1.21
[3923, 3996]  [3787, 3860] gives 1.02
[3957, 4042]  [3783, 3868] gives 1.17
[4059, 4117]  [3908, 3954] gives 1.25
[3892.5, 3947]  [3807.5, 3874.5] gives 0.98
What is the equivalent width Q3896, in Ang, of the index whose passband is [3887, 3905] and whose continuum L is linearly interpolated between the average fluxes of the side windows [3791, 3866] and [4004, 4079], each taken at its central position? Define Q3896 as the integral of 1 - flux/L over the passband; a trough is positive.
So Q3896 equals 1.7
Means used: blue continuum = 40.4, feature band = 38.6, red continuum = 47.2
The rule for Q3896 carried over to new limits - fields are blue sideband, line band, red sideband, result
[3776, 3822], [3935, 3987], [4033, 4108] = 6.5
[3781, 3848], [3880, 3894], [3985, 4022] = 1.9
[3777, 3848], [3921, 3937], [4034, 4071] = 4.5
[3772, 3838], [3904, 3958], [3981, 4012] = 5.9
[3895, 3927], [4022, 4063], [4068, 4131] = -2.6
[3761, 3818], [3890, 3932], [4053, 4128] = 1.1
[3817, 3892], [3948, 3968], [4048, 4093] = 2.0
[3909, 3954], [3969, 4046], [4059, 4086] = -3.9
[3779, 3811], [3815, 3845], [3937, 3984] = 2.1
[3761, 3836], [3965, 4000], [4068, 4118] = 2.0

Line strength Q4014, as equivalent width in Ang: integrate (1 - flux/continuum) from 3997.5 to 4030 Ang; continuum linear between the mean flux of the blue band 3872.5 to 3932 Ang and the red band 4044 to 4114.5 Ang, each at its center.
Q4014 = -2.8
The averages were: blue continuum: 40.6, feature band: 47.3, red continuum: 45.3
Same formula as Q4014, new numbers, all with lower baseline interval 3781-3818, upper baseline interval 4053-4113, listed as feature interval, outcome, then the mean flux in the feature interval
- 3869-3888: 0.2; 41.7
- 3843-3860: -1.2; 44.7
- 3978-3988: -0.7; 46.5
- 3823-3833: 1.0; 37.1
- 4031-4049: -1.1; 47.1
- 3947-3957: -0.3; 44.4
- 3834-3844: 1.9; 33.9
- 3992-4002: -0.7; 46.8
